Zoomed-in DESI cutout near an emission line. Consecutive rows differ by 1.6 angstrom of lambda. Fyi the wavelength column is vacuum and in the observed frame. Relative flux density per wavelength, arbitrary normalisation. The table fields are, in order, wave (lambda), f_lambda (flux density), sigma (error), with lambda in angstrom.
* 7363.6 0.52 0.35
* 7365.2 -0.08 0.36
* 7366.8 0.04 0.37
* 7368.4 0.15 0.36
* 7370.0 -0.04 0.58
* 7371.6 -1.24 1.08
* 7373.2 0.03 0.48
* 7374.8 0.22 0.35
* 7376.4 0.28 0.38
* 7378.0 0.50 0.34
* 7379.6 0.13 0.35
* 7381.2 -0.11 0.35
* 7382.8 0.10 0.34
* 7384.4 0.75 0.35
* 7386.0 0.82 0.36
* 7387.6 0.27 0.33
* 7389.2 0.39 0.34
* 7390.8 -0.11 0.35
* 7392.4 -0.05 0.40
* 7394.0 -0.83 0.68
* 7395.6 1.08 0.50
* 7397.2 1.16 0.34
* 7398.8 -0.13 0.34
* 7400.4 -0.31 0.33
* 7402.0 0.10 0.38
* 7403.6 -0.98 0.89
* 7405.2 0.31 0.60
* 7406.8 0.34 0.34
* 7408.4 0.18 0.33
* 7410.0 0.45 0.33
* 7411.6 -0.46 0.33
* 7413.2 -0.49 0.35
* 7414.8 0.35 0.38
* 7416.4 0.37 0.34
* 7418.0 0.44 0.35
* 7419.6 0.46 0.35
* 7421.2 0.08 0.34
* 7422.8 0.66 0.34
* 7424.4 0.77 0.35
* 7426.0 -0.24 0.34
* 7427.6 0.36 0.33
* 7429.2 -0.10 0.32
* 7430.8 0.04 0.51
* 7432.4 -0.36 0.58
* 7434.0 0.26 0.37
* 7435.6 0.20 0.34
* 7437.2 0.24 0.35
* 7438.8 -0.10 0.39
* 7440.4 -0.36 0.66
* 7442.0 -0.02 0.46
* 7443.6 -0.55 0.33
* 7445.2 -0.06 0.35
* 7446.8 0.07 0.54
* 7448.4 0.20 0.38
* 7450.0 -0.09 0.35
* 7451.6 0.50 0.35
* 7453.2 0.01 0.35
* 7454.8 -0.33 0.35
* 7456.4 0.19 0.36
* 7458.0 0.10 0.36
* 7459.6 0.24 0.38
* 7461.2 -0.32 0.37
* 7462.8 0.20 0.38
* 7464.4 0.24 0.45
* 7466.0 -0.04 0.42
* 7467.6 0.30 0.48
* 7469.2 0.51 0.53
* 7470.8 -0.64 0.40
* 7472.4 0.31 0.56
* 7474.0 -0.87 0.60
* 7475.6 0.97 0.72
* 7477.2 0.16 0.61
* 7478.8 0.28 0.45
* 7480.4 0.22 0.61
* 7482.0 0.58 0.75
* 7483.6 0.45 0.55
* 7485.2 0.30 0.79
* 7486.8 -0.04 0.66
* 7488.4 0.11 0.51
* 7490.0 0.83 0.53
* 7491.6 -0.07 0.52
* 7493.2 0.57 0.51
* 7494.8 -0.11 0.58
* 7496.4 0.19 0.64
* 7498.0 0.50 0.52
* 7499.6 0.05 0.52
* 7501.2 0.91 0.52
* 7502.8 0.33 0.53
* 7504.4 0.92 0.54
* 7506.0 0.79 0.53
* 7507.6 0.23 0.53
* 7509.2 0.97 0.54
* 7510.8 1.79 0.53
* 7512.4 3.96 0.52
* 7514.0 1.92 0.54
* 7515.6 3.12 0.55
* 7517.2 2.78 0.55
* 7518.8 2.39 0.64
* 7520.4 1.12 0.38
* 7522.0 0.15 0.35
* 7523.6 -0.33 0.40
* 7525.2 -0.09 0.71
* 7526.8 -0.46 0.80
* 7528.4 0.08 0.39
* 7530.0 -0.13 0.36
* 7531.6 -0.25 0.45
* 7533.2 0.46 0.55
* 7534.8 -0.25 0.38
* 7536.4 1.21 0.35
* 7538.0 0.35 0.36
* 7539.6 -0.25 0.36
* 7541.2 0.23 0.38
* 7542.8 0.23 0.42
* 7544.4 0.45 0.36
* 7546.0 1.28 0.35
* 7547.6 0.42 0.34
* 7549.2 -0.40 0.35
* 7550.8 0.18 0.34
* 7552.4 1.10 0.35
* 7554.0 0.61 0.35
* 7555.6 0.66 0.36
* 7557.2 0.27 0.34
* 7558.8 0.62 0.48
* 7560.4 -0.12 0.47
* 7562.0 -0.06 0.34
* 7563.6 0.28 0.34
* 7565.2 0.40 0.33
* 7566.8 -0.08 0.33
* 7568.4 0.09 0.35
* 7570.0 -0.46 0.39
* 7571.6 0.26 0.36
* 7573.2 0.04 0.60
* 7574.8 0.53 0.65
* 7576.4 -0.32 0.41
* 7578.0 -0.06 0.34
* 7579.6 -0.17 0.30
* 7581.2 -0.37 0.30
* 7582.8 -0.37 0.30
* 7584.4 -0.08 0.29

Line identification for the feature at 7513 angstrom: [O II]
